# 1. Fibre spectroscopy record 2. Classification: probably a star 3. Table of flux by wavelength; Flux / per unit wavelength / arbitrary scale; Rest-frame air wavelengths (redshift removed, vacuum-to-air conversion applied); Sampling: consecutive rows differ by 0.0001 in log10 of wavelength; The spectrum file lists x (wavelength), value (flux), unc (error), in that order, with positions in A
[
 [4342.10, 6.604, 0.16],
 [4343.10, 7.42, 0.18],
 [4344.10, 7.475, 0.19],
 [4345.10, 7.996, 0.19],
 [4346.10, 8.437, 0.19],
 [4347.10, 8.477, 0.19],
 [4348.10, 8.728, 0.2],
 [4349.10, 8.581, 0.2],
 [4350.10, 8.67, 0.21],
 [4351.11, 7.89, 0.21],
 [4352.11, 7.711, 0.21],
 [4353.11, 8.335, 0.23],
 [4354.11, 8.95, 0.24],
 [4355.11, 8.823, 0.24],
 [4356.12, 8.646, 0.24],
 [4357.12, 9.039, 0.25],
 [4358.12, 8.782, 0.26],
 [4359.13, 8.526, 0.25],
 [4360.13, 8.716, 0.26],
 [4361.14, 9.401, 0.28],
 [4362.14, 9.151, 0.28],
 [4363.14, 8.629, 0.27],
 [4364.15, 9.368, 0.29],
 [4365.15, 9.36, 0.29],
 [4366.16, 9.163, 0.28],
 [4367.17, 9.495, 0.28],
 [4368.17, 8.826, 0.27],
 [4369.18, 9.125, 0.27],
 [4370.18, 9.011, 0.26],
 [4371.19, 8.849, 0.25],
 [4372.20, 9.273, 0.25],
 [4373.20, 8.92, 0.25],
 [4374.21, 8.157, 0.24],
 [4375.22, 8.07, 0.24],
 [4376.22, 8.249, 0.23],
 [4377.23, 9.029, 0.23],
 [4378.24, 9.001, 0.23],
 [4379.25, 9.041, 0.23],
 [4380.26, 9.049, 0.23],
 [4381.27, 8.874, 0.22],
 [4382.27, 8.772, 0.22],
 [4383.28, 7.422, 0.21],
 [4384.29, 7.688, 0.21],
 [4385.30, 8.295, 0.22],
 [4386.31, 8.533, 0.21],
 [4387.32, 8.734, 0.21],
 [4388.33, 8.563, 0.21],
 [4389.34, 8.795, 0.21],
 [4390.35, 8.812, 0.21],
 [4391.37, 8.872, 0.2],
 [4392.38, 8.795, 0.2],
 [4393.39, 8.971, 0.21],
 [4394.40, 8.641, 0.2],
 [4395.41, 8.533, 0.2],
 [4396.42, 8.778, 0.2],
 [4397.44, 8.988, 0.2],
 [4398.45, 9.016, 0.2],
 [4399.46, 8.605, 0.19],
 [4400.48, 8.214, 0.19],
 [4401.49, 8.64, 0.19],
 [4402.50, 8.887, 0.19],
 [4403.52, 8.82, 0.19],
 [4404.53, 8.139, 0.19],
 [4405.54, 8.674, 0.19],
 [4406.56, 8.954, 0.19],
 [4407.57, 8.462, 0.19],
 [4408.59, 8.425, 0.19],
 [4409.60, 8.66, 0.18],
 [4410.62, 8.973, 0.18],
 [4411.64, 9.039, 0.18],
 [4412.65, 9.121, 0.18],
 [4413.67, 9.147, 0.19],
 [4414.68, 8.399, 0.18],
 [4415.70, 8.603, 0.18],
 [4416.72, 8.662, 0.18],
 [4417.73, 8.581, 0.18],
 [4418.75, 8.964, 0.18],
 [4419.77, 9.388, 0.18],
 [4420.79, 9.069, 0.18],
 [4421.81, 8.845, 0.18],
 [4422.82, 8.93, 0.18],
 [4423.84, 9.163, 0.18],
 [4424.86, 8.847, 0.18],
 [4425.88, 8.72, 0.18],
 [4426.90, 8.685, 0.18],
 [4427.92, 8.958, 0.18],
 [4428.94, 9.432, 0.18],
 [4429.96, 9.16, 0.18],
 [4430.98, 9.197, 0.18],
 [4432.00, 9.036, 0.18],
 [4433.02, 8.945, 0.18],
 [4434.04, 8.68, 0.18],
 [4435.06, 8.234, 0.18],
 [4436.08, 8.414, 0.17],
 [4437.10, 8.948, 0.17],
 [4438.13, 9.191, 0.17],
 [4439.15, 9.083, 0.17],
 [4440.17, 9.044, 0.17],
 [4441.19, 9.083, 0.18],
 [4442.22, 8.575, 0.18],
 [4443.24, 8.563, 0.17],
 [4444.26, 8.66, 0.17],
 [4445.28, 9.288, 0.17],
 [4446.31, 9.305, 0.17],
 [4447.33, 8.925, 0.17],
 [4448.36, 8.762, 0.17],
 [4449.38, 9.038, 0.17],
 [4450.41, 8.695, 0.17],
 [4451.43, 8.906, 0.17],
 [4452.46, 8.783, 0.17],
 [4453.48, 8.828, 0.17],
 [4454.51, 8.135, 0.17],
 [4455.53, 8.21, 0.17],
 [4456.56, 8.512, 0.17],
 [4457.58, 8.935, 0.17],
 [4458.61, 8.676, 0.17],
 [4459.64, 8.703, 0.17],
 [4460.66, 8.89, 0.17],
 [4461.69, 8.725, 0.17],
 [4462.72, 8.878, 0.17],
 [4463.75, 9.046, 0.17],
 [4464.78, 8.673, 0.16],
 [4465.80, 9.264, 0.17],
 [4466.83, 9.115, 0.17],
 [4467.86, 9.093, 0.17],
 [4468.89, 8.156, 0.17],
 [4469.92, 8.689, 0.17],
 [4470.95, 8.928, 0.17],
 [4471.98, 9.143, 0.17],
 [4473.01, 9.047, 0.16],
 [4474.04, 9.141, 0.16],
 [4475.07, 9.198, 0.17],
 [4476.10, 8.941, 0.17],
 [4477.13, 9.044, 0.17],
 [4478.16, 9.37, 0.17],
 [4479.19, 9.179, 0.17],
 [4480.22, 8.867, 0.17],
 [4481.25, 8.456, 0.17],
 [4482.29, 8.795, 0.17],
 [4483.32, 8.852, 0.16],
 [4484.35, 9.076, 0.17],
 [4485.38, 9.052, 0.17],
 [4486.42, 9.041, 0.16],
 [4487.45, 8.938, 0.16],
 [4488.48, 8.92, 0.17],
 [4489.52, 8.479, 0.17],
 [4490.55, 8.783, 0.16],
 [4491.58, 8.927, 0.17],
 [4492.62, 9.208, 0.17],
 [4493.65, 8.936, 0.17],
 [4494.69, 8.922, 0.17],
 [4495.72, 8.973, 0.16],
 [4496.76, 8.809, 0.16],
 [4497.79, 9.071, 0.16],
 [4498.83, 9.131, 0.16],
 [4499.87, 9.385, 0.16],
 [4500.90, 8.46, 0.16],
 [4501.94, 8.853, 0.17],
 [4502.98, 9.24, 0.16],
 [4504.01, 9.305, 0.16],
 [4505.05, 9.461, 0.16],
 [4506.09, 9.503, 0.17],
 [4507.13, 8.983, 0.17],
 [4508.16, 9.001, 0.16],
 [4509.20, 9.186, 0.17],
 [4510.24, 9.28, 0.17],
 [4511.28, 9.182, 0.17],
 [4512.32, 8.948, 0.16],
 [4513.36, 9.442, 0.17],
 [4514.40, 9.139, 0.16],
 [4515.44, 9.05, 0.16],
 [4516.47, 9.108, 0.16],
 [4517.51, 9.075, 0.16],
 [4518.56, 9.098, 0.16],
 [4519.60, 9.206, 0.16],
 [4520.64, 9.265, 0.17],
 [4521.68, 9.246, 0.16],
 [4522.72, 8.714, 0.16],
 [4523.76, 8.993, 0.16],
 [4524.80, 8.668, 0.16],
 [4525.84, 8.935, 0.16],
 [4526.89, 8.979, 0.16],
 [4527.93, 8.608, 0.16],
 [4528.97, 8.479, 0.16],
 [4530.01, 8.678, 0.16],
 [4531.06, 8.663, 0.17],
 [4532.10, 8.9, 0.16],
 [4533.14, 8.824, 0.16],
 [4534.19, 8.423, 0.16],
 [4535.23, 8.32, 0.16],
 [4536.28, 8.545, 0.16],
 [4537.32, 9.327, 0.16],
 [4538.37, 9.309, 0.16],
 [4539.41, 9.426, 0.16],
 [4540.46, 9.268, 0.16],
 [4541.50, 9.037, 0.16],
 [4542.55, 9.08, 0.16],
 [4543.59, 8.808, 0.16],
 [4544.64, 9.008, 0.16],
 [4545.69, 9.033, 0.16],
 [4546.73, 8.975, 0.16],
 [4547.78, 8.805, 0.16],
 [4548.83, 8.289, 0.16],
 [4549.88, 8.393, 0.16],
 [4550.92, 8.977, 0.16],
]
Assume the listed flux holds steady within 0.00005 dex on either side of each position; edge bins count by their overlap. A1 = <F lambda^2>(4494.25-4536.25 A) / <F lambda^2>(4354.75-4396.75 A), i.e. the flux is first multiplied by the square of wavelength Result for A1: 1.1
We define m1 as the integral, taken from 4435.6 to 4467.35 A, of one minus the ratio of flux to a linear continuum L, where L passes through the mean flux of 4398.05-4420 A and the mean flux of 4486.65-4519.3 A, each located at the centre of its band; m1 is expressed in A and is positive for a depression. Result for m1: 0.2 A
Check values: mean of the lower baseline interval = 8.73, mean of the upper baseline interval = 9.06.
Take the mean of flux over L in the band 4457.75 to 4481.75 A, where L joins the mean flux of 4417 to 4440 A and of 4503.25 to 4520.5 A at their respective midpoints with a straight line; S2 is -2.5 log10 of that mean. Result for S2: 0.02 mag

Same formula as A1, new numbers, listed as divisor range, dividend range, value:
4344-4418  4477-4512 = 1.09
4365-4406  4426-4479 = 1.05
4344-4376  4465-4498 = 1.08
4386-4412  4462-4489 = 1.06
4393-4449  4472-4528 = 1.06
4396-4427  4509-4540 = 1.07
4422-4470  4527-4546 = 1.04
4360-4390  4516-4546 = 1.09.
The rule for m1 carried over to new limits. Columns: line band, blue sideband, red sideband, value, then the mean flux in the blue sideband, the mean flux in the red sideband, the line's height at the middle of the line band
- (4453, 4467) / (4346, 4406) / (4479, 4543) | 0.2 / 8.71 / 8.98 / 8.88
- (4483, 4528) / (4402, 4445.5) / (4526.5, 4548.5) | -0.9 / 8.85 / 8.88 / 8.87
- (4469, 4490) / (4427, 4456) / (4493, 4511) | 0.1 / 8.86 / 9.09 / 9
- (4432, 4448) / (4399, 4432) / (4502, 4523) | 0.1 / 8.83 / 9.17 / 8.91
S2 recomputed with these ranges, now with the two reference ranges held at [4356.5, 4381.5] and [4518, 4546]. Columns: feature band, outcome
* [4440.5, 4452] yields 0.00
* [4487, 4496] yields 0.00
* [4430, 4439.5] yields 0.01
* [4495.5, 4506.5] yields -0.02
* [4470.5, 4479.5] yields -0.02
